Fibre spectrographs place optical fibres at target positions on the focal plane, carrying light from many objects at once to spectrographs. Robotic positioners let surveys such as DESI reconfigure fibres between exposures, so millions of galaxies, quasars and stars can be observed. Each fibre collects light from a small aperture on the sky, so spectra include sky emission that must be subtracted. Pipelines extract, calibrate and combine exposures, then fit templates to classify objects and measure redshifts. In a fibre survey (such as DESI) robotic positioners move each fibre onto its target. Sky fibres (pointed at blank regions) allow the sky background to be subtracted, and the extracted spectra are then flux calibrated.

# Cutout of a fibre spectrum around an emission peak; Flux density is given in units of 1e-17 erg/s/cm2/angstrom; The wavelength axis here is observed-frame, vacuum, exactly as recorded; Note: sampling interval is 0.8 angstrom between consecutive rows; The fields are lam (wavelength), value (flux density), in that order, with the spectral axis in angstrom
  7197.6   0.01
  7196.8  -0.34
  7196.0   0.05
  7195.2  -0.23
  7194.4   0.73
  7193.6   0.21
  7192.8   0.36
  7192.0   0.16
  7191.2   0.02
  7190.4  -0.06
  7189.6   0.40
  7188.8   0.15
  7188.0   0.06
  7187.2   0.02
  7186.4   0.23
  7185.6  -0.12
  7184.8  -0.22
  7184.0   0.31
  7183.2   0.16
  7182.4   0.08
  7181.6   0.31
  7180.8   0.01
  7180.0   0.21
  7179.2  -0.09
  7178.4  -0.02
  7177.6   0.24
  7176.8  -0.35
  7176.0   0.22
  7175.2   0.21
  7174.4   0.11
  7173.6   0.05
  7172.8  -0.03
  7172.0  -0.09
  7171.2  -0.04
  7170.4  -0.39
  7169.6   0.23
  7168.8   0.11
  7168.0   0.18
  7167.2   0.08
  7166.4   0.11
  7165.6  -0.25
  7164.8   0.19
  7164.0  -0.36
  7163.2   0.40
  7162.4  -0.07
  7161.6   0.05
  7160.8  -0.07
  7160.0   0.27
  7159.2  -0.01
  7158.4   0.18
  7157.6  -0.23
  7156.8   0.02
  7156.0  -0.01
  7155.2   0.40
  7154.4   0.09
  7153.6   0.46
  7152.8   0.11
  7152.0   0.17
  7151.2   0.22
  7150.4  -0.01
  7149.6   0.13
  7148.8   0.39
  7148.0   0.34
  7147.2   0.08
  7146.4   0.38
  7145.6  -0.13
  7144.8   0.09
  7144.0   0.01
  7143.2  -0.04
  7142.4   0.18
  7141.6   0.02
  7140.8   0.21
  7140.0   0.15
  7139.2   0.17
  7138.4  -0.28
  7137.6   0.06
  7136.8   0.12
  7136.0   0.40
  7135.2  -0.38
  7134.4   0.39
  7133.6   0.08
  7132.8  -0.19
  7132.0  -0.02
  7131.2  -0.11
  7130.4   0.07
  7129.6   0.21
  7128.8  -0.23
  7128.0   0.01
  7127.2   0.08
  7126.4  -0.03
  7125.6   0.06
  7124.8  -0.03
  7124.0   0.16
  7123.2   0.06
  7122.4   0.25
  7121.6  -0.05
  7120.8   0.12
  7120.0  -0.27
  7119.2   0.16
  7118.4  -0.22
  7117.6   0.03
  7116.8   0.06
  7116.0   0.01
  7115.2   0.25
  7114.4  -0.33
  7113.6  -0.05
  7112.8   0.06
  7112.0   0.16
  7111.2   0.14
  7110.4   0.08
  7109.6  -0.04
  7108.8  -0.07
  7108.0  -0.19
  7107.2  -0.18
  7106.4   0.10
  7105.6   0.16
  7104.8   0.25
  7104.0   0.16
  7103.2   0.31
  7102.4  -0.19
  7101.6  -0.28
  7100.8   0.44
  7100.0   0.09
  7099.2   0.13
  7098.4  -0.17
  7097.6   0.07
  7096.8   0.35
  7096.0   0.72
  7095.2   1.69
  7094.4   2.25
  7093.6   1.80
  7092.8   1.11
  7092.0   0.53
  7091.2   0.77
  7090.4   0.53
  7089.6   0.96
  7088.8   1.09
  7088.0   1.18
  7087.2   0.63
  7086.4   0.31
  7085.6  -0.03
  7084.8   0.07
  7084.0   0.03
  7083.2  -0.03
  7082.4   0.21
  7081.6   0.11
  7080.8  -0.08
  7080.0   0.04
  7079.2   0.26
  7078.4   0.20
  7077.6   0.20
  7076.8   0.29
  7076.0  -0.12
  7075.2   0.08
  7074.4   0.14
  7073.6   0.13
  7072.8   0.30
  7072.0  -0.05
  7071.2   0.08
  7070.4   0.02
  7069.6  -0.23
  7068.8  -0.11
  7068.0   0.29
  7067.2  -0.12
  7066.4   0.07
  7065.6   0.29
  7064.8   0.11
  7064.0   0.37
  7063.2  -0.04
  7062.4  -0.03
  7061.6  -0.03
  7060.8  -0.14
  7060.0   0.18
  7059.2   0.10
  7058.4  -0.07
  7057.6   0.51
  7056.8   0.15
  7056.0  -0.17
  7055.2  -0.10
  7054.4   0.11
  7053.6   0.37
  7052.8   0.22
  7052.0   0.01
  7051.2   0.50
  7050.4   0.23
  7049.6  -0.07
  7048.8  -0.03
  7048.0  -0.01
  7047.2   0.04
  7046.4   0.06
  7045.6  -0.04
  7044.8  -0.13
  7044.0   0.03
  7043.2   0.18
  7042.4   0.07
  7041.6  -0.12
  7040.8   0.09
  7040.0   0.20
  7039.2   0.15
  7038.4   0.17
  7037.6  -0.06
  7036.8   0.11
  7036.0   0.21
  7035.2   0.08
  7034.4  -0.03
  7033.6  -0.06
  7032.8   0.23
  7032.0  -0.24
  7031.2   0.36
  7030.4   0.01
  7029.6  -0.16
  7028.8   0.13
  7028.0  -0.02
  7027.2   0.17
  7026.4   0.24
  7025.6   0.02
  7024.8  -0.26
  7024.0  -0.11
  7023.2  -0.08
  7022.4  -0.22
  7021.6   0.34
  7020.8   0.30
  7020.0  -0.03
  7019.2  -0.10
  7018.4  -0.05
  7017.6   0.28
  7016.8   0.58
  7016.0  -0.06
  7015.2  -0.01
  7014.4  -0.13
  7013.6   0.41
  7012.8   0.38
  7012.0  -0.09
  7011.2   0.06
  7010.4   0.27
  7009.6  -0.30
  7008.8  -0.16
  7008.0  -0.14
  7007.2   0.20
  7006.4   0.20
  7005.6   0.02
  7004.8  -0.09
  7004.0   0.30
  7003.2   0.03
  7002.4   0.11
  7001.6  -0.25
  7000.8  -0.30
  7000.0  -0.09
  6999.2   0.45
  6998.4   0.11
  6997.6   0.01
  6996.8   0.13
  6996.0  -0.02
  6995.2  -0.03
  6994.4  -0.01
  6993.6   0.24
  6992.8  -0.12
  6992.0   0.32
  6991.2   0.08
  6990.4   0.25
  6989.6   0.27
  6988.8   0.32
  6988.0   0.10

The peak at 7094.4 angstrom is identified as [O II]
